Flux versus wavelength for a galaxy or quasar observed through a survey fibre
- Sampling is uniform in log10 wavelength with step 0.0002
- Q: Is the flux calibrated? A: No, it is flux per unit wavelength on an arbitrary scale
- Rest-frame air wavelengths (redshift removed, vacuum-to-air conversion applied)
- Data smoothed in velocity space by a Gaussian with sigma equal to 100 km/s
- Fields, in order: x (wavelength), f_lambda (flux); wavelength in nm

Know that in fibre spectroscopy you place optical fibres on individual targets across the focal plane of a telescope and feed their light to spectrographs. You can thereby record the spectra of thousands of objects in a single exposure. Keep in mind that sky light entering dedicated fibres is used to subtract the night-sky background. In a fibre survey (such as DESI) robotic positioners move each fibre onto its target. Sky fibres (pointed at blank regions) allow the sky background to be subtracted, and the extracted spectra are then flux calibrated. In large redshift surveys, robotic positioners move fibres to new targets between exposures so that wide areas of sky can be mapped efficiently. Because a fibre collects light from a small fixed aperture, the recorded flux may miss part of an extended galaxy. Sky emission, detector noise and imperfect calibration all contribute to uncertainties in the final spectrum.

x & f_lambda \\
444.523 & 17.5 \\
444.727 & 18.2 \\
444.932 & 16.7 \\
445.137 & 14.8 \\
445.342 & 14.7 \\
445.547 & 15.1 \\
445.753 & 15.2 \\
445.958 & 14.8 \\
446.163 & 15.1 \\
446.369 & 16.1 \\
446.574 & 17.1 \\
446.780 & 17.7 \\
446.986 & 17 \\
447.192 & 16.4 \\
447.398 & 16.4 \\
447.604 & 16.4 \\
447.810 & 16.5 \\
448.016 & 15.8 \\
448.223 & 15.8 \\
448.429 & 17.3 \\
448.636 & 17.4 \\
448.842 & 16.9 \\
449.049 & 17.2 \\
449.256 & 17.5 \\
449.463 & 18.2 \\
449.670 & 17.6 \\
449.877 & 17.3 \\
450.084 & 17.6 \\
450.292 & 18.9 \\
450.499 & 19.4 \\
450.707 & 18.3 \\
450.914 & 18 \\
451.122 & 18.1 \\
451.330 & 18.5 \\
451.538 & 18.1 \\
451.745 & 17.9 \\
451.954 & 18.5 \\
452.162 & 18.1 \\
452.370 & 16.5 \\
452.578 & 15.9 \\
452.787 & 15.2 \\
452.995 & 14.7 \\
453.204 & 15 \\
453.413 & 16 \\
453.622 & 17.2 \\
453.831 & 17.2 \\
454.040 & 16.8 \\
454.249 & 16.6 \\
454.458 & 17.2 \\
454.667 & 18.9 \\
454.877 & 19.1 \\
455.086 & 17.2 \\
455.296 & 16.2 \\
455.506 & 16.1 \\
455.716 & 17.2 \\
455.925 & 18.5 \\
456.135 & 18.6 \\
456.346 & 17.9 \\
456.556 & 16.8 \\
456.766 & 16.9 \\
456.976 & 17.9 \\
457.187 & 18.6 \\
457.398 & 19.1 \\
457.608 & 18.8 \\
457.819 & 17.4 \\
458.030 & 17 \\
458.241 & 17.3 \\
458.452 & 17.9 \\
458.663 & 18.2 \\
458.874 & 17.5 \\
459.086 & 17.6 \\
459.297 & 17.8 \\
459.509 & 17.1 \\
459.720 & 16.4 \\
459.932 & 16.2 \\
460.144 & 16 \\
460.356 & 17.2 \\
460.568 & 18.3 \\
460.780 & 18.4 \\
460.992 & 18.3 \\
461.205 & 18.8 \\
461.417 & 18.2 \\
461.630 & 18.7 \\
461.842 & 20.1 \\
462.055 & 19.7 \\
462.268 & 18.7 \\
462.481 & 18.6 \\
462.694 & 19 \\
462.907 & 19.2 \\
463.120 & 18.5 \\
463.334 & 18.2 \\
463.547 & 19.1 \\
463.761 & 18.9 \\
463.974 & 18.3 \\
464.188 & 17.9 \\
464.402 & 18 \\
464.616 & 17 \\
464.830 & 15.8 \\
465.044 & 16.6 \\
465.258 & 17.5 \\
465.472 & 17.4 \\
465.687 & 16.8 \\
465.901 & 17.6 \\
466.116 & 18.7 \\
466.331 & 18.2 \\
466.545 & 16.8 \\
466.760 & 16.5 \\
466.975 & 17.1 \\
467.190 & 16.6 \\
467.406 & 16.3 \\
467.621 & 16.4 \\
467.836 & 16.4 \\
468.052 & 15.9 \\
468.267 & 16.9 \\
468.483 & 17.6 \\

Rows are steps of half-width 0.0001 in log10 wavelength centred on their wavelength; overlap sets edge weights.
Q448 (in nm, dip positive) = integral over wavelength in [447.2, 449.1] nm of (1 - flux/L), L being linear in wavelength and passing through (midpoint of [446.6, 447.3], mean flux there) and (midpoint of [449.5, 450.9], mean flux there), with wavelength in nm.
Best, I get 0.09 nm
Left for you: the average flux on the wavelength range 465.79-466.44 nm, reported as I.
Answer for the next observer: 18.2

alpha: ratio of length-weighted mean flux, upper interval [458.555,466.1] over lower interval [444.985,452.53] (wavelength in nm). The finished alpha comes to 1.06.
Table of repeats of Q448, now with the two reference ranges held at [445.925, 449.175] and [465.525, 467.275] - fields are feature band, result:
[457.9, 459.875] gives -0.046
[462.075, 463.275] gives -0.118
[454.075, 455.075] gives -0.058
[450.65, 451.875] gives -0.107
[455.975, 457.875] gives -0.125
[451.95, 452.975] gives 0.014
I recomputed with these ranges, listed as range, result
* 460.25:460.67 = 17.7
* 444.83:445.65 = 15.3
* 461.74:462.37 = 19.5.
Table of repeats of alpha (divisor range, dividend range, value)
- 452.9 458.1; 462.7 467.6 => 1.02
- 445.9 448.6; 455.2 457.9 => 1.08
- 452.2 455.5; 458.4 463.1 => 1.09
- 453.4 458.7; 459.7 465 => 1.03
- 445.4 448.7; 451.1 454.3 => 1.04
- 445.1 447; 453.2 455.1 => 1.10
